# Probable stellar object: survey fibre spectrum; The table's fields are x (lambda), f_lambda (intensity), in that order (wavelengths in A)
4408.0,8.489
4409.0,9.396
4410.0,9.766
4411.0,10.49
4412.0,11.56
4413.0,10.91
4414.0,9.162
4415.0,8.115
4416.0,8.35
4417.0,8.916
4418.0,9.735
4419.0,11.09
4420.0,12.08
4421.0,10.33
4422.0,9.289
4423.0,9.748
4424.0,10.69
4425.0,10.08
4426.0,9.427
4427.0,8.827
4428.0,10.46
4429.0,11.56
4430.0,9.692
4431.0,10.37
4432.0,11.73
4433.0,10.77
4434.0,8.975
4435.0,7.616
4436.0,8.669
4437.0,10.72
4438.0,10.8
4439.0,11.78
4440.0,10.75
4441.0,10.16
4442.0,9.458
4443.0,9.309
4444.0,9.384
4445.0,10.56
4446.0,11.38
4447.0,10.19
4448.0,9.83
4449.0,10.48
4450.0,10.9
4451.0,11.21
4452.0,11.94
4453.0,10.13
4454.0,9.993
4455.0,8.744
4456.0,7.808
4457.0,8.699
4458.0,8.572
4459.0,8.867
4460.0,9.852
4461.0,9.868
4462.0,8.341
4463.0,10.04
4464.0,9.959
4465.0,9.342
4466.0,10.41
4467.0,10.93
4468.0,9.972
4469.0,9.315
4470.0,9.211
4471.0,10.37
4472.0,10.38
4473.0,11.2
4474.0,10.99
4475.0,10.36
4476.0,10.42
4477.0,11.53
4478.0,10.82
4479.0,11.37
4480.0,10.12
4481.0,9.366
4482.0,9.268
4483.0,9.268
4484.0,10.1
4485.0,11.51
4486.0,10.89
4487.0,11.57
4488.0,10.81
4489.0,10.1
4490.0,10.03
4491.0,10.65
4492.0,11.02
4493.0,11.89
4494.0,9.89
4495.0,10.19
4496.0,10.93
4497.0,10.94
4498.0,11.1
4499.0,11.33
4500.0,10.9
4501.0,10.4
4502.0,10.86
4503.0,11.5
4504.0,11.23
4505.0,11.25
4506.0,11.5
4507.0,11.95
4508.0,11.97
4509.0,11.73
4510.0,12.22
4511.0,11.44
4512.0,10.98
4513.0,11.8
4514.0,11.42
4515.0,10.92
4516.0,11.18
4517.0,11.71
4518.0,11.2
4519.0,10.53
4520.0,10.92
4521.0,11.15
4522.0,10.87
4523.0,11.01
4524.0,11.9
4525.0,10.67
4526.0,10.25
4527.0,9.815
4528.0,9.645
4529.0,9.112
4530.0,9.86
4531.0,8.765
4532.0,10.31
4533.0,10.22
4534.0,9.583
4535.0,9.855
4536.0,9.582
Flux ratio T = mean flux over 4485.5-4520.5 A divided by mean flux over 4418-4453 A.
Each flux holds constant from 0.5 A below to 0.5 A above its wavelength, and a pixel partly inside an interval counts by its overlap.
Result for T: 1.08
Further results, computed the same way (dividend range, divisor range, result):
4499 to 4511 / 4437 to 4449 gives 1.10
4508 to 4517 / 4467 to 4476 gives 1.12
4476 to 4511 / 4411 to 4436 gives 1.09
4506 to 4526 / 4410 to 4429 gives 1.13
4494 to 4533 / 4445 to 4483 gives 1.09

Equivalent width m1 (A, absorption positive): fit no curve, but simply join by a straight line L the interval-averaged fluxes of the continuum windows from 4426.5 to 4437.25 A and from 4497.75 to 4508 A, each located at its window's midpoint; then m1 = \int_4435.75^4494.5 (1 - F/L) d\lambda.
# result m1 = 1.9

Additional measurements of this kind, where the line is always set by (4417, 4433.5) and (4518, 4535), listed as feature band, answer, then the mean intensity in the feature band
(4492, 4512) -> -1.8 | 11.2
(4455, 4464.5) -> 1.1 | 9.09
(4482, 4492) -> -0.2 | 10.5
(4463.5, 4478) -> 0.0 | 10.3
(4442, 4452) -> -0.1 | 10.4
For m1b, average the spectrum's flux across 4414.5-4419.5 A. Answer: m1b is 9.24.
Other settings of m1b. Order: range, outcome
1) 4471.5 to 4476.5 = 10.7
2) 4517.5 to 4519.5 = 10.9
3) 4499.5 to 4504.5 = 11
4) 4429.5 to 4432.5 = 10.6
